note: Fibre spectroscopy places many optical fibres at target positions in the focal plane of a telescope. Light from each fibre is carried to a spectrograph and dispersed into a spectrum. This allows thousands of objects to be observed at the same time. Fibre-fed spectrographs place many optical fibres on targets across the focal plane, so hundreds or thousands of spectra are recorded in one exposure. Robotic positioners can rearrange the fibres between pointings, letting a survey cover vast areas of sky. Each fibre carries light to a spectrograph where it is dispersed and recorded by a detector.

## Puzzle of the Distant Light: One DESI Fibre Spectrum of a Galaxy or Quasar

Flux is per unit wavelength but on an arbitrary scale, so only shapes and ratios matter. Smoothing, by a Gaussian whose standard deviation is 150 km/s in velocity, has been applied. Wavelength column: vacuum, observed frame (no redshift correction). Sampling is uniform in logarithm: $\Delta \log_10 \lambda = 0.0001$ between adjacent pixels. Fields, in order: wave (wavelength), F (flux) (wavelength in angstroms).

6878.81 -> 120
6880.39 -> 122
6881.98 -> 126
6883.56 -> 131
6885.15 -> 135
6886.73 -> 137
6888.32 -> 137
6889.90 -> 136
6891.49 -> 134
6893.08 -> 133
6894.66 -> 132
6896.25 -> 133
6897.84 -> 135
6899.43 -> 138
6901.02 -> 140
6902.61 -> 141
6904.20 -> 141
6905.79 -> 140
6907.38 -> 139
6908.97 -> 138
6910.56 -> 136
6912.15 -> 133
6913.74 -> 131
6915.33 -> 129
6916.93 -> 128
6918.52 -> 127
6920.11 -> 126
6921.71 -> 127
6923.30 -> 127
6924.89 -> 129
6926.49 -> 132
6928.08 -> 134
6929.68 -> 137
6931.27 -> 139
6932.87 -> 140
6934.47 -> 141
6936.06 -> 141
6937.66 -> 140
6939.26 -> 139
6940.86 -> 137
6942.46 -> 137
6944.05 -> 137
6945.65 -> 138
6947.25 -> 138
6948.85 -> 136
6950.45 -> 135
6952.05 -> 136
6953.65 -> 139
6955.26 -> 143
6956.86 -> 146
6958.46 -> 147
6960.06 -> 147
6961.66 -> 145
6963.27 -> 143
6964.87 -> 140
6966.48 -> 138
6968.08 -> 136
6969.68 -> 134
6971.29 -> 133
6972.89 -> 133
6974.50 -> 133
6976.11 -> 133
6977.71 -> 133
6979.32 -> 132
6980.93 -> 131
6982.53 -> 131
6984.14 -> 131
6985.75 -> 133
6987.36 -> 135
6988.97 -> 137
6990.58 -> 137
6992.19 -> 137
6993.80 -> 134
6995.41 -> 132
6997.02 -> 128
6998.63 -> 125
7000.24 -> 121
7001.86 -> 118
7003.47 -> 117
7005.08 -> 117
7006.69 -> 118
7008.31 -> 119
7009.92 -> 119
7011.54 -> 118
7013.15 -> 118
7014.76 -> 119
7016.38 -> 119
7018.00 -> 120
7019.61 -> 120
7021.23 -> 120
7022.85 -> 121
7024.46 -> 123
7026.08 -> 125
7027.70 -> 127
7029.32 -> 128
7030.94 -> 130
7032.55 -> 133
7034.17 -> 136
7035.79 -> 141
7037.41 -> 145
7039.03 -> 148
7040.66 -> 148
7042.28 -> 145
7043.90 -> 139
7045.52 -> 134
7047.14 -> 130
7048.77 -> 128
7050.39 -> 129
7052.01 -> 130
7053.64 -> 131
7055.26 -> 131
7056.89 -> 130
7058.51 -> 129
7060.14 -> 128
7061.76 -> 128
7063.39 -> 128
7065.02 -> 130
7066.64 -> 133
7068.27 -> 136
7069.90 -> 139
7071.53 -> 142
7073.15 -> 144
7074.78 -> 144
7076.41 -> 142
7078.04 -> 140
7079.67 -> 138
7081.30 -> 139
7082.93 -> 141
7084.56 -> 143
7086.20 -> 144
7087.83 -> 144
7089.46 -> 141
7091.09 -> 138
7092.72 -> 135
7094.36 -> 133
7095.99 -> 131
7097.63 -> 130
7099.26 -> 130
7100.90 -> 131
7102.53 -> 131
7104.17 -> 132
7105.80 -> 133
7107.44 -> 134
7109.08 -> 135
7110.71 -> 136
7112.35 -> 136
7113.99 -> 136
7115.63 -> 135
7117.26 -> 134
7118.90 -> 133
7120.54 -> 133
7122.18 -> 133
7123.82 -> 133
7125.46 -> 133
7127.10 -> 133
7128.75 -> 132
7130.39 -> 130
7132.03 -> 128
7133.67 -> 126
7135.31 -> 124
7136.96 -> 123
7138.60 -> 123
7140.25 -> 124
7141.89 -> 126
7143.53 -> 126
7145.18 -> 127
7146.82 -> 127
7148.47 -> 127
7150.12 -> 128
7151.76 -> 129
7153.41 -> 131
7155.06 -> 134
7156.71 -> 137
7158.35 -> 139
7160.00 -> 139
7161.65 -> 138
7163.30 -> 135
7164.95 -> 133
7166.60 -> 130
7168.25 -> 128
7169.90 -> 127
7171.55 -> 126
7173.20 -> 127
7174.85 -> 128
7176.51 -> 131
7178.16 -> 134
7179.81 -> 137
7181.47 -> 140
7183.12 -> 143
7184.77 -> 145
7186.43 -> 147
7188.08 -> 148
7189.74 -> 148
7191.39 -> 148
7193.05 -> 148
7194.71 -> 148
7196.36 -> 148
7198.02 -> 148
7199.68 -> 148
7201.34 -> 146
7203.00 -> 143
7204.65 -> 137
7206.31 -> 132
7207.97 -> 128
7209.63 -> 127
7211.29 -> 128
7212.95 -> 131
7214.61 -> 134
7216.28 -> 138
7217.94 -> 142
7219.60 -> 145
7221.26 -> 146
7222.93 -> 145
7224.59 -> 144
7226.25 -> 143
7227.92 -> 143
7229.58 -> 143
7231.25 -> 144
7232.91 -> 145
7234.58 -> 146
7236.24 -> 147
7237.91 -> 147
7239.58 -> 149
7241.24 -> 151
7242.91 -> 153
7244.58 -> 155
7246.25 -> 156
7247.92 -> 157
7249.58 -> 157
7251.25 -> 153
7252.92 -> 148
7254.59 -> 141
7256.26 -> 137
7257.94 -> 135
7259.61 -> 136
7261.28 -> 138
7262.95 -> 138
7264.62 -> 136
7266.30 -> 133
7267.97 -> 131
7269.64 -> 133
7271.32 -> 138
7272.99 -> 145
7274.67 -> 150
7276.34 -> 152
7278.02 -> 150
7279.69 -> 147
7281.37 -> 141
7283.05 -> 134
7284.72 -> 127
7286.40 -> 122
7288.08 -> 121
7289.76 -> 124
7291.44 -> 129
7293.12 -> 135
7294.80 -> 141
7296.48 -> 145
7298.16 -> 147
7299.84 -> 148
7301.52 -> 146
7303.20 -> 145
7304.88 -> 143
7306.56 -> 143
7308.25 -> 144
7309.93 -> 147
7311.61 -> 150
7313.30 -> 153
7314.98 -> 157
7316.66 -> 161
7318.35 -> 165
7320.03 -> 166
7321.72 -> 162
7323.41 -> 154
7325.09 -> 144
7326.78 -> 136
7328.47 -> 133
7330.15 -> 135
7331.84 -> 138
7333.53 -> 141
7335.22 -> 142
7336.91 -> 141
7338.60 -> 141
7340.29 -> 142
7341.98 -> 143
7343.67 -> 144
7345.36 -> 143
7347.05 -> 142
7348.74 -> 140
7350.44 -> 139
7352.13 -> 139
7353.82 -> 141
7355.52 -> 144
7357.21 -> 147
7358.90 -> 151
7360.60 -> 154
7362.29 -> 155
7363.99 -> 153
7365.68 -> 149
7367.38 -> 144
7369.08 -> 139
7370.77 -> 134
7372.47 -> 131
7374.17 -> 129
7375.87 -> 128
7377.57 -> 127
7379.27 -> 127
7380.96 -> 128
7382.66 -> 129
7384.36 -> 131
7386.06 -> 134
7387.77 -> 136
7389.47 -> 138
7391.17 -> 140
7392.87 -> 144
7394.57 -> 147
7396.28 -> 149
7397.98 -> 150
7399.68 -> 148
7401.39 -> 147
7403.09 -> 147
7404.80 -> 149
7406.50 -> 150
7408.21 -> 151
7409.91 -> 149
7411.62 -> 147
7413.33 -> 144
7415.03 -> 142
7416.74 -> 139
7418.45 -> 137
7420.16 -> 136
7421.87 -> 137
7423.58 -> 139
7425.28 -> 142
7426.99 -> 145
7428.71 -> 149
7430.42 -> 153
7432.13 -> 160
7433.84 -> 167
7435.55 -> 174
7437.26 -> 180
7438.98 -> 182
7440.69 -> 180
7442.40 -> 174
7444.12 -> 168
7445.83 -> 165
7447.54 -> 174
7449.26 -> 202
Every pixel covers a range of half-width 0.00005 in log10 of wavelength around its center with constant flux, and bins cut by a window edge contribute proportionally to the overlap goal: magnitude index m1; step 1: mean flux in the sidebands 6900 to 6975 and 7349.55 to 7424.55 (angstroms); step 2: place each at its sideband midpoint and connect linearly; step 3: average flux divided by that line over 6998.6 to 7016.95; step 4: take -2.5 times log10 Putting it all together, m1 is 0.16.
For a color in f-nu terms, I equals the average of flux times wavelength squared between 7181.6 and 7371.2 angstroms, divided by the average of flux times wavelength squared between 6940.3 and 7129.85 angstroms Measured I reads 1.15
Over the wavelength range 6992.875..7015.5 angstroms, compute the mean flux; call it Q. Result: 122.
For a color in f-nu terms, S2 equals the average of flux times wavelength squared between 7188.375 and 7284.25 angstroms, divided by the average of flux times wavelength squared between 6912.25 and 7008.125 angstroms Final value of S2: 1.16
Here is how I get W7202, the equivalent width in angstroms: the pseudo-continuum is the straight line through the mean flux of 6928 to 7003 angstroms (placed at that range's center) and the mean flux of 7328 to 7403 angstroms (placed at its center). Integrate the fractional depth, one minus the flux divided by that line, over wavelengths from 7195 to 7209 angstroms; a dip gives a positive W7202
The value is -0.3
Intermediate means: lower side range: 136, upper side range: 140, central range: 141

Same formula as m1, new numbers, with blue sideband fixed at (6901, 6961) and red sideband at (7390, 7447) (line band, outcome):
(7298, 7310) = 0.03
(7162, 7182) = 0.10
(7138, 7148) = 0.14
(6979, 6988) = 0.05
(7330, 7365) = 0.05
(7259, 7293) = 0.09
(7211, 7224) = 0.05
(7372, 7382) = 0.18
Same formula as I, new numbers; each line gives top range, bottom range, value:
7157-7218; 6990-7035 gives 1.16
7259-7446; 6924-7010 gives 1.20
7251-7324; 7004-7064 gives 1.19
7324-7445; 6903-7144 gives 1.21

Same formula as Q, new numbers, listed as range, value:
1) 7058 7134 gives 135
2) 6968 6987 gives 133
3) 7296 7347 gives 147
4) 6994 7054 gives 128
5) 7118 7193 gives 133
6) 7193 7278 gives 143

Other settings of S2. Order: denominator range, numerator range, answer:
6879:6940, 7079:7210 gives 1.07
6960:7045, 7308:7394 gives 1.20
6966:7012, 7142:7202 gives 1.11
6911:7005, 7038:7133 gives 1.04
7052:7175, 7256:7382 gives 1.13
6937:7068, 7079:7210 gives 1.06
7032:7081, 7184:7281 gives 1.11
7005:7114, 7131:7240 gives 1.07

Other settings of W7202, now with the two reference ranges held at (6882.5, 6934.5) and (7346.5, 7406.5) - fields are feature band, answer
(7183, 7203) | -1.26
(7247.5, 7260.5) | -0.55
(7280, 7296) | 0.96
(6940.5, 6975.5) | -0.95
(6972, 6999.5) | 0.56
